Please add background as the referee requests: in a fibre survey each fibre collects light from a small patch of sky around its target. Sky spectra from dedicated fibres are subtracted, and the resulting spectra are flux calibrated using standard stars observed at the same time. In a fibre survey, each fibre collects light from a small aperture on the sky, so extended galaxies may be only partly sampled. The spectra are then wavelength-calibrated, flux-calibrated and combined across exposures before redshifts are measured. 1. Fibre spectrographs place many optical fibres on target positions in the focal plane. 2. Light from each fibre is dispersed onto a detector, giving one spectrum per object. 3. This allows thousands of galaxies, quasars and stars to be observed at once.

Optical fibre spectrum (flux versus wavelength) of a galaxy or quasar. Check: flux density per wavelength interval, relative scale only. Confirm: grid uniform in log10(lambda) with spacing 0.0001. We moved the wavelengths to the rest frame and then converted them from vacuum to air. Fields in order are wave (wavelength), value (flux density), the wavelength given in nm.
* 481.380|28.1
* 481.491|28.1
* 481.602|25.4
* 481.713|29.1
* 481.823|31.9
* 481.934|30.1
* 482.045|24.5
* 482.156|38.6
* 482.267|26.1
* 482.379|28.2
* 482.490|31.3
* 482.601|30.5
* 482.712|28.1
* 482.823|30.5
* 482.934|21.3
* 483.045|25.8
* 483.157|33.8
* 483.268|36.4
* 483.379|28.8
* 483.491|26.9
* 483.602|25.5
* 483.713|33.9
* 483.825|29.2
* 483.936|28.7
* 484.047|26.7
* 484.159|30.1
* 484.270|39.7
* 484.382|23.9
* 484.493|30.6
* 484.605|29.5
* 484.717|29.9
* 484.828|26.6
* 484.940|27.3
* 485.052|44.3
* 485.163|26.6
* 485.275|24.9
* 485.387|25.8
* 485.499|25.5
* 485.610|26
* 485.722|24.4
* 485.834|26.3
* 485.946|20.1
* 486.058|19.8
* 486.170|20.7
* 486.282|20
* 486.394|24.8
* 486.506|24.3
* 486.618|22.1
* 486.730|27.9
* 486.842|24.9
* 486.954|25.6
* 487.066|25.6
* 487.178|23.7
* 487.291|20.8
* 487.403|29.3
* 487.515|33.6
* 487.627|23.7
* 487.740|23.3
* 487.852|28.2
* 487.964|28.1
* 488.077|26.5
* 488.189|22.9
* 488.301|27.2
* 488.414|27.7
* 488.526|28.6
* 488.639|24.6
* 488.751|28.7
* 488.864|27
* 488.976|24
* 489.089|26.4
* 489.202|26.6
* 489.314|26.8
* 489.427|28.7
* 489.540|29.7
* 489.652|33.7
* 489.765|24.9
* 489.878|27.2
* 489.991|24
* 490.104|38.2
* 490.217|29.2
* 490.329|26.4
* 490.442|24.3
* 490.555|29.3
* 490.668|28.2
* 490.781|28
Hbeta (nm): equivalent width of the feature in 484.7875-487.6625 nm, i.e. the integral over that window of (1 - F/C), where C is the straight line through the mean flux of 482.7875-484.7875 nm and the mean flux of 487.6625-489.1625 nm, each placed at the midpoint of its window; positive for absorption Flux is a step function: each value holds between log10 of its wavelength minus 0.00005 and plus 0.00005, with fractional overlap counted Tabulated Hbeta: 0.235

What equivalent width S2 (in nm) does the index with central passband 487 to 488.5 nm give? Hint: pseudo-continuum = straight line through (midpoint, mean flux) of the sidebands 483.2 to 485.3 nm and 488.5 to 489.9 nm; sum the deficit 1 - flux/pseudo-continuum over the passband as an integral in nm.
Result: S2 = 0.10 nm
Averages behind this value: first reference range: 30.1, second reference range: 27.4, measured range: 26.2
